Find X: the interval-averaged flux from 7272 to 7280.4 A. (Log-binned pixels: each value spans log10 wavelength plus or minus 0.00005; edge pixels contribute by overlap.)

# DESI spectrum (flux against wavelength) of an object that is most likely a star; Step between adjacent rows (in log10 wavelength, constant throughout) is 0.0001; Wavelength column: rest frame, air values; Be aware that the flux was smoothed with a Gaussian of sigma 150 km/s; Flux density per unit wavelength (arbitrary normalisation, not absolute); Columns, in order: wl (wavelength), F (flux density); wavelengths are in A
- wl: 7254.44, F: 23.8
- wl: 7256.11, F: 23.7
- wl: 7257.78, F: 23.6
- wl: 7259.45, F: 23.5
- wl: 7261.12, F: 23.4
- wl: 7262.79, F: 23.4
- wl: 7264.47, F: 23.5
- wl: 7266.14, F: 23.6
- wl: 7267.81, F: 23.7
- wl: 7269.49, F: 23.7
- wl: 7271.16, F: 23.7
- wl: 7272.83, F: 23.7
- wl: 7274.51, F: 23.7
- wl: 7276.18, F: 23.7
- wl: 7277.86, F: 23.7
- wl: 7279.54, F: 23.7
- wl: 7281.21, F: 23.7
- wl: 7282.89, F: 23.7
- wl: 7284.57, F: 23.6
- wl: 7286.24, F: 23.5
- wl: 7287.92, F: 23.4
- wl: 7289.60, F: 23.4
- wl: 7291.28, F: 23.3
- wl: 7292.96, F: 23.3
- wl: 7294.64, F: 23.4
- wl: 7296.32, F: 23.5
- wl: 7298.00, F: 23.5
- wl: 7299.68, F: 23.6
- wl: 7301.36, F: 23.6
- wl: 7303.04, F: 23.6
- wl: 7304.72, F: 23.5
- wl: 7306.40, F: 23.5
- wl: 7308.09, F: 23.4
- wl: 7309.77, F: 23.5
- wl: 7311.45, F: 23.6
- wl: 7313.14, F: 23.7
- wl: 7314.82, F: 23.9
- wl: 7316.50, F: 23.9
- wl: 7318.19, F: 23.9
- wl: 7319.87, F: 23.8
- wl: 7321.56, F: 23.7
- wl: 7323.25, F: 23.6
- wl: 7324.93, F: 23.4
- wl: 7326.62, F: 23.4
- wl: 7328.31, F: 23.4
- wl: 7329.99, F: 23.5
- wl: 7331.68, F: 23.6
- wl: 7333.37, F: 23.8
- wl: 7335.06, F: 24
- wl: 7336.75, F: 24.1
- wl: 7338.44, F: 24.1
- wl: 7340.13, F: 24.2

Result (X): 23.7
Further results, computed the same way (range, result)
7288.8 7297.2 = 23.4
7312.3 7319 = 23.9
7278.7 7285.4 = 23.7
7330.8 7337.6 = 23.9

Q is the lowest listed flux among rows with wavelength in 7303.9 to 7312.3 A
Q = 23.4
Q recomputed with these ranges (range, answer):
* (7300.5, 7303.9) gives 23.6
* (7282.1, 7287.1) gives 23.5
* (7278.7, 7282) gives 23.7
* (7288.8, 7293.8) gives 23.3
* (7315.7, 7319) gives 23.9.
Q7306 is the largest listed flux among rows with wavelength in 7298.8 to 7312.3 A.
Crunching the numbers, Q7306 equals 23.6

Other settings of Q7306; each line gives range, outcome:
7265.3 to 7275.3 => 23.7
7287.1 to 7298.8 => 23.5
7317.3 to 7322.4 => 23.9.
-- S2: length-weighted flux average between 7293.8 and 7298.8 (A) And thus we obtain 23.5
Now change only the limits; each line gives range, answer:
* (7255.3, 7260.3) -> 23.6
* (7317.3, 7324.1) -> 23.7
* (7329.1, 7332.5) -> 23.6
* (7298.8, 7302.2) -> 23.6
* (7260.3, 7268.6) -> 23.5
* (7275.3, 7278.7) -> 23.7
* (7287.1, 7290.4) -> 23.4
